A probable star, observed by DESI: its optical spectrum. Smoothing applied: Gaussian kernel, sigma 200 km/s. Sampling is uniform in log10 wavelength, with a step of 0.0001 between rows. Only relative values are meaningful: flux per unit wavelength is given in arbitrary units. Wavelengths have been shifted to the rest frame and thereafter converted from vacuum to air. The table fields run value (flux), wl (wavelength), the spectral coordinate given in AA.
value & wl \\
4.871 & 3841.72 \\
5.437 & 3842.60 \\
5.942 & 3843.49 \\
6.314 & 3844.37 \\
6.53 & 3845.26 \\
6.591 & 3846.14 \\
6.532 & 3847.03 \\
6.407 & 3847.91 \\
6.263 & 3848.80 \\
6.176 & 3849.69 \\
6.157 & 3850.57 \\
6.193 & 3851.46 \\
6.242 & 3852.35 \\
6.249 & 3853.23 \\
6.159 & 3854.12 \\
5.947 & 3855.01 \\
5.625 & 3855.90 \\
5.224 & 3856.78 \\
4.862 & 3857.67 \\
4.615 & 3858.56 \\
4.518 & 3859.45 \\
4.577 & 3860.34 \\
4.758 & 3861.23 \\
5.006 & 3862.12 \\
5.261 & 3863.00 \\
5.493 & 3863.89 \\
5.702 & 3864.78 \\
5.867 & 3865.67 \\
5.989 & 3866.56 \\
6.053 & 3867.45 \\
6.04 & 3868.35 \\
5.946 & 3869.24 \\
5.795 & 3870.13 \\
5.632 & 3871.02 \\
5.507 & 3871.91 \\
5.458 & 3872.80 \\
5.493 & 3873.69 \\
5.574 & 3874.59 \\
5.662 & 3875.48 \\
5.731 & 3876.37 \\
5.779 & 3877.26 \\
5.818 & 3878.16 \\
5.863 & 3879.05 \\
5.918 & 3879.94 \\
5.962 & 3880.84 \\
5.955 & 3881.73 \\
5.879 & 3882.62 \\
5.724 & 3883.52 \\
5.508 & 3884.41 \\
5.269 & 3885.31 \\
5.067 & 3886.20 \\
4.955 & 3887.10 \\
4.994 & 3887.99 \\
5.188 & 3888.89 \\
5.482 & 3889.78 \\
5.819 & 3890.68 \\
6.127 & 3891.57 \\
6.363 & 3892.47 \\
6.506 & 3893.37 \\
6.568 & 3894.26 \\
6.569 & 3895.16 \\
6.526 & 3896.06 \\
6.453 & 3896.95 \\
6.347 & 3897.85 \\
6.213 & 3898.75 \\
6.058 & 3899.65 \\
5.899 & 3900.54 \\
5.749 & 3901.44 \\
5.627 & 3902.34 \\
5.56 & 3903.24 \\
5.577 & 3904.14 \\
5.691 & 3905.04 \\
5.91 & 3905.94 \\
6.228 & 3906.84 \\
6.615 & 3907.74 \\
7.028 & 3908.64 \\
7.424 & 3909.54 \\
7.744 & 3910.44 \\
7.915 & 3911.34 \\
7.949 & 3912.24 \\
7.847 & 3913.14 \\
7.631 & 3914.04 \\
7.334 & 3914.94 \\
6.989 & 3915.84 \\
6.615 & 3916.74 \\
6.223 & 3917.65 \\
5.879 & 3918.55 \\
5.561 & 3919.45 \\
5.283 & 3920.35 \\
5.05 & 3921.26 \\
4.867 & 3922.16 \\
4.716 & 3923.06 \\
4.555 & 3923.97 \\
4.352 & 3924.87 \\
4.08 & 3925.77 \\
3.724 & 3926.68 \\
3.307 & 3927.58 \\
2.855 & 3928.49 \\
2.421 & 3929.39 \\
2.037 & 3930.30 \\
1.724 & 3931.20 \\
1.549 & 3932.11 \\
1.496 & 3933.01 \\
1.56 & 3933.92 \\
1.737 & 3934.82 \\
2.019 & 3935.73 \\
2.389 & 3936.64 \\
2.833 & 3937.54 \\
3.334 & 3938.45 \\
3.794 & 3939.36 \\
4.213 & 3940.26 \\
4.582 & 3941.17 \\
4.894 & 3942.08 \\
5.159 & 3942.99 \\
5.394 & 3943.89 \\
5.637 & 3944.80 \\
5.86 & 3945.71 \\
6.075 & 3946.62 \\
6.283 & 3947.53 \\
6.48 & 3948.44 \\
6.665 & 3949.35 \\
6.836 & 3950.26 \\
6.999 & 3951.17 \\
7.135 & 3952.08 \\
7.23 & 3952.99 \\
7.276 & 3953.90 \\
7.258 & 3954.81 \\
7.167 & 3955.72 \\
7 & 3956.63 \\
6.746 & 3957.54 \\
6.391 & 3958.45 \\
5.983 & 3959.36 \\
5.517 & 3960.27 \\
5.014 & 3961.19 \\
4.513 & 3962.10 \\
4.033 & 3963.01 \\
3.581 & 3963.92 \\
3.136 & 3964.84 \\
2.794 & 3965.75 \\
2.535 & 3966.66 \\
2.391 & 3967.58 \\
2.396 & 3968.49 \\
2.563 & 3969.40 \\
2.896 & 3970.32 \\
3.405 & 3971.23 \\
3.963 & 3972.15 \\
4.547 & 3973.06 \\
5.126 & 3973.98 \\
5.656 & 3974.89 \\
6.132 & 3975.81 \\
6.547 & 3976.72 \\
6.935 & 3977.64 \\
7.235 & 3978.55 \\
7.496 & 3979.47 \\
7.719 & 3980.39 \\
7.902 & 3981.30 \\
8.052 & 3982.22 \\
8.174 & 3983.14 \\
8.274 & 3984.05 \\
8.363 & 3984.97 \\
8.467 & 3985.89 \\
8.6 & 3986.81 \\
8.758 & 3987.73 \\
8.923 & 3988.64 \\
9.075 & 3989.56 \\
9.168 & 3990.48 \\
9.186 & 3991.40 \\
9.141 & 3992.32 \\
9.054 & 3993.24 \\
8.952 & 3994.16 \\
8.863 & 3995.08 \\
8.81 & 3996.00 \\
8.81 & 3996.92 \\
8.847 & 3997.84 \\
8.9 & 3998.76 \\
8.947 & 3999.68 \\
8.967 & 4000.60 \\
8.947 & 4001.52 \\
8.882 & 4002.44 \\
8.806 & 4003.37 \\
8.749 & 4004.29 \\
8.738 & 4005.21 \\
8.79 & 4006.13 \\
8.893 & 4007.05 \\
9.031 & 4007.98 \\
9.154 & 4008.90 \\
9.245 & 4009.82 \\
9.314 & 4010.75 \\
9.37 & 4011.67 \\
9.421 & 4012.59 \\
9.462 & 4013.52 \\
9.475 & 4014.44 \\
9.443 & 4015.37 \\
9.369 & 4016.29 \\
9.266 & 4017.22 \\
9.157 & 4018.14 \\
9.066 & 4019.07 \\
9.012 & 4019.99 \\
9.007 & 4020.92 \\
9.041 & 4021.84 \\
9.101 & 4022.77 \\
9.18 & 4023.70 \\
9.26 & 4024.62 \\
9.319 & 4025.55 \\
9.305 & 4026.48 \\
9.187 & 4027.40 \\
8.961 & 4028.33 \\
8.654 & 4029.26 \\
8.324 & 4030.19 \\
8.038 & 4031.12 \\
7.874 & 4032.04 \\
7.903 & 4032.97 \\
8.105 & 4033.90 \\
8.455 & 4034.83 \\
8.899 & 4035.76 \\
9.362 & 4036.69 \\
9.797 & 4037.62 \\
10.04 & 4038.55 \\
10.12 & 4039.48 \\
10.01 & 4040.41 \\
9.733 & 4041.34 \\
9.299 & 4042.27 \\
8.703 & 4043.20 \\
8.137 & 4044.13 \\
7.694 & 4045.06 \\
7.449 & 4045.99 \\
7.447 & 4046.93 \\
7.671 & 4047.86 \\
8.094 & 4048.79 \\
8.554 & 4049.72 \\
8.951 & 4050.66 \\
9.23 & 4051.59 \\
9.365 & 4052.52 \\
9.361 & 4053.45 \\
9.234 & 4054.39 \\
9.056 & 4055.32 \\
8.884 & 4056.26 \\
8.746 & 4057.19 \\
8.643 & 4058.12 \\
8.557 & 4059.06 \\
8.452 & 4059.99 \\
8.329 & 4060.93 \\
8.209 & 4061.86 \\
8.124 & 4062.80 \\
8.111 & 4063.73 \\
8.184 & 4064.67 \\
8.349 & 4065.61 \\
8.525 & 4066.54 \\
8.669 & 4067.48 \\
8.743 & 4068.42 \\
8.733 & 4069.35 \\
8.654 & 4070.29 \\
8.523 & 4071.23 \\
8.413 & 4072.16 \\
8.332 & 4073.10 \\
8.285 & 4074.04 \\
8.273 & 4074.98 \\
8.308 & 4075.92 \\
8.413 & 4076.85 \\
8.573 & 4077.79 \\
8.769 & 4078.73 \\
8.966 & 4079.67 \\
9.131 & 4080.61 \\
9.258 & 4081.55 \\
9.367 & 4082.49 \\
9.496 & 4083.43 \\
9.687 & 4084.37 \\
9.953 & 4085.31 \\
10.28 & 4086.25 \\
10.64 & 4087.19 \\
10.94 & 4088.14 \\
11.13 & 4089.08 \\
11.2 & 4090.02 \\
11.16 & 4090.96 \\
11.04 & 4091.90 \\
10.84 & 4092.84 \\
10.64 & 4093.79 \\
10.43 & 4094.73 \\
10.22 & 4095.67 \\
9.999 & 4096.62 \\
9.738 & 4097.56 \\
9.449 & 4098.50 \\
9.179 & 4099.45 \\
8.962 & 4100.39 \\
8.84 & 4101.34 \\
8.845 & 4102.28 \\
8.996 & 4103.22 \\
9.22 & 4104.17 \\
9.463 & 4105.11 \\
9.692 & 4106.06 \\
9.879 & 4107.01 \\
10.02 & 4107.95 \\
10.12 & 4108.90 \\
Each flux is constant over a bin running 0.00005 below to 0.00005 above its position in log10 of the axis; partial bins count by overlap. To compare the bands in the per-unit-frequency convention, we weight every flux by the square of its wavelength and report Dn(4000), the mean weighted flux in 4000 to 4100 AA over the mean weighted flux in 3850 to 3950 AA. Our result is 1.8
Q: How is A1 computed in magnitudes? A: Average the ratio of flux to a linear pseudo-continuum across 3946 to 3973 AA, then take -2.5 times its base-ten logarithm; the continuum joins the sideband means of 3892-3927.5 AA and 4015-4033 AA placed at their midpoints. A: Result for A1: 0.37 mag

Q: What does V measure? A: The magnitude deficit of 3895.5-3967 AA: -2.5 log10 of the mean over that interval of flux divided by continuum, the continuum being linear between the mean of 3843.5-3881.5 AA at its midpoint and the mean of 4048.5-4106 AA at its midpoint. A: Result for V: 0.282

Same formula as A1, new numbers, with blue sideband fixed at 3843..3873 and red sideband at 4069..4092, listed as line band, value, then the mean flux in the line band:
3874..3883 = 0.05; 5.81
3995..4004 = -0.10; 8.88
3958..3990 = 0.31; 5.8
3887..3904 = 0.07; 5.96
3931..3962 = 0.40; 5.03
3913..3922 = 0.06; 6.34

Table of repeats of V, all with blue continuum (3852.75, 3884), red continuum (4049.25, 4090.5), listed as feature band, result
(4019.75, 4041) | -0.085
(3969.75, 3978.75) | 0.391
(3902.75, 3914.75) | -0.096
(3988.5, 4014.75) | -0.153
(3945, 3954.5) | 0.049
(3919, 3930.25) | 0.492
